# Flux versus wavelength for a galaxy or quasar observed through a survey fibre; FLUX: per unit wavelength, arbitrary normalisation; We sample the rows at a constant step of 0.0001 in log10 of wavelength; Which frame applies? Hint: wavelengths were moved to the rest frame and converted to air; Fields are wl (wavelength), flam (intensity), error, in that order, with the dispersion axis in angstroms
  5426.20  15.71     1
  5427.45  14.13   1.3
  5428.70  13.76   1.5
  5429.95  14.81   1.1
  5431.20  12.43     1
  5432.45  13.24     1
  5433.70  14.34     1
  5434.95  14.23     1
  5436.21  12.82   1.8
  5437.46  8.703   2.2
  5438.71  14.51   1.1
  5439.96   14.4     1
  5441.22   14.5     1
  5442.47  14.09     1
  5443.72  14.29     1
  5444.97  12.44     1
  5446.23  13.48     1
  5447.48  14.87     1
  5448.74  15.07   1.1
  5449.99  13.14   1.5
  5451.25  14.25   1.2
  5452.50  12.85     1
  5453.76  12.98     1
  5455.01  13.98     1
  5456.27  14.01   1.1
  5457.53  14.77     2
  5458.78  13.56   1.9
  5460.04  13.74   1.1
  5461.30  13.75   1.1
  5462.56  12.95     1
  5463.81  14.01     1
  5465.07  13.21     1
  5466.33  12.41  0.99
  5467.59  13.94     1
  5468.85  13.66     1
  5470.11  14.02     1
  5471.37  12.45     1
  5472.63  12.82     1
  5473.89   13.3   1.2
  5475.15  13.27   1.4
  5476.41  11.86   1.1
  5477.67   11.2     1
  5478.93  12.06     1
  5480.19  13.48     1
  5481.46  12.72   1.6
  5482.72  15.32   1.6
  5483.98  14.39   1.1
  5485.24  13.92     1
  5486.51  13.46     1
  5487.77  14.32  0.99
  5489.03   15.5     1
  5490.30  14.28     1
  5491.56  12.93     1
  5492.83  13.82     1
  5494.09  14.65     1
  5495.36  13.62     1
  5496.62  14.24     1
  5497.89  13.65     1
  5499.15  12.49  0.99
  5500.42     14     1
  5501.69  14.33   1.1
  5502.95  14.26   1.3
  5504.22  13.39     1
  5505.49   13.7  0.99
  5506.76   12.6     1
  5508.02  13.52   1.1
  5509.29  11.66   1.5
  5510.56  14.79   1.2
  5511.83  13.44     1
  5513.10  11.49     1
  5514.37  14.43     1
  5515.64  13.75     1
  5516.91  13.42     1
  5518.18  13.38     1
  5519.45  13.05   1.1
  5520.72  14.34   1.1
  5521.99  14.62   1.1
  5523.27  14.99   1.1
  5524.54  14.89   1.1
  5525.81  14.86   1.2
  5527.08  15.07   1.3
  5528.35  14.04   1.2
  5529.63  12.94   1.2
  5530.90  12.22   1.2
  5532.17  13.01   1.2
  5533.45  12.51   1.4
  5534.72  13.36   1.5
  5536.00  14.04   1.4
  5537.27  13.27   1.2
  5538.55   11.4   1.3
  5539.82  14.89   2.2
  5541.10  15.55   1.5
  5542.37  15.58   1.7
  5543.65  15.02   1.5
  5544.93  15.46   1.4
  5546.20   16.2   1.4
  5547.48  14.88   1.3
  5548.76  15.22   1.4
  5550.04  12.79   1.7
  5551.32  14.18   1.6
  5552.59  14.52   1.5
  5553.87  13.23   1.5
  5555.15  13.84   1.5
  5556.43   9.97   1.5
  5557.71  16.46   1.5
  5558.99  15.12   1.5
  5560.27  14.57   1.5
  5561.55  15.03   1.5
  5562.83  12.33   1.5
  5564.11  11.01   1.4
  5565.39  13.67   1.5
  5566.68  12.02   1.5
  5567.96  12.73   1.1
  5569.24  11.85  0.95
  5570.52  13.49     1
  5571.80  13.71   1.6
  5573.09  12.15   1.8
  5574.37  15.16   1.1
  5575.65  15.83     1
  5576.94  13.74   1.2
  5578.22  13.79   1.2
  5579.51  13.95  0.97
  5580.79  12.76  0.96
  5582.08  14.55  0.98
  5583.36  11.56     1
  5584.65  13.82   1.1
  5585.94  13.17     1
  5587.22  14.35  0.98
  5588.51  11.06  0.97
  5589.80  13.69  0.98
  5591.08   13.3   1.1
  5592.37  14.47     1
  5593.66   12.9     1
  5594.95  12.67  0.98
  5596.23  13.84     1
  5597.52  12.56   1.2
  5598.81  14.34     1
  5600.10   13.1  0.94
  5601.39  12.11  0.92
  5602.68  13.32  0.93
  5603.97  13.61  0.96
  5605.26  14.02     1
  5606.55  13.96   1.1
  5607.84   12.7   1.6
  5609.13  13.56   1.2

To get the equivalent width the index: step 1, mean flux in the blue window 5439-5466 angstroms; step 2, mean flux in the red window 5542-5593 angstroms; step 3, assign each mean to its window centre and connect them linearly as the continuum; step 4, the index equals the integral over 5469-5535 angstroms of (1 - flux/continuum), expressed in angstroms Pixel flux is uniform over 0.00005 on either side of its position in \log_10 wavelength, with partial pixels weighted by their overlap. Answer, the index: 1.01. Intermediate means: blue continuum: 13.8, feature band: 13.6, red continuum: 13.7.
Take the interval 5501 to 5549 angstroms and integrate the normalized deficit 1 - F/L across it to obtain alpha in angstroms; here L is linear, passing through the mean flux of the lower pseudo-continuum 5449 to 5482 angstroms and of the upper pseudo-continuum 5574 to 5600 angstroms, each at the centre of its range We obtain -1.87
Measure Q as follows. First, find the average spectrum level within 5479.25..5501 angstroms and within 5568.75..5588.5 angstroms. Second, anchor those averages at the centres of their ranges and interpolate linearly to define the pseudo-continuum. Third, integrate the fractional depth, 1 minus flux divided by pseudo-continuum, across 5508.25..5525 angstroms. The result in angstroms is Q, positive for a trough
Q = 0.1 angstroms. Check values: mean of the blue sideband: 13.9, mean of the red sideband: 13.5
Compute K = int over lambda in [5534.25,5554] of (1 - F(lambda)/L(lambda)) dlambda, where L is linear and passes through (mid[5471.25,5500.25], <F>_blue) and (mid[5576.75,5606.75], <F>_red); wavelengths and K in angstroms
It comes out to -1.4 angstroms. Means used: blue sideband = 13.5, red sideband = 13.3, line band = 14.4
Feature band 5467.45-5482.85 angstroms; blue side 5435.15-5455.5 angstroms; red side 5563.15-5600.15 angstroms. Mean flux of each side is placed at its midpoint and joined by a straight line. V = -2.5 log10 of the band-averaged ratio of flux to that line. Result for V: 0.04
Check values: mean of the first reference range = 13.5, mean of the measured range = 13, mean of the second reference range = 13.3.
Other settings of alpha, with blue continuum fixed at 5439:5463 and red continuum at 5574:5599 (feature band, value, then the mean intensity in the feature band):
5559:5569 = 0.3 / 13.1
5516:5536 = -0.1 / 13.8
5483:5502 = -0.3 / 14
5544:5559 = -0.7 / 14.3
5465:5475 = 0.4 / 13.2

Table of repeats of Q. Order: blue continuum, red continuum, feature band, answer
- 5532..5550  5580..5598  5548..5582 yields 0.4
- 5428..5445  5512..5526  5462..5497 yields 0.6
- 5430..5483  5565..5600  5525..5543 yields -0.5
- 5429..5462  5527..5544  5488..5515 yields 0.1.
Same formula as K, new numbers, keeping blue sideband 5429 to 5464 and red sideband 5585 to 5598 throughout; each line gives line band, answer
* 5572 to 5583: -0.54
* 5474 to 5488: 0.31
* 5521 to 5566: -2.21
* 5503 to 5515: 0.17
